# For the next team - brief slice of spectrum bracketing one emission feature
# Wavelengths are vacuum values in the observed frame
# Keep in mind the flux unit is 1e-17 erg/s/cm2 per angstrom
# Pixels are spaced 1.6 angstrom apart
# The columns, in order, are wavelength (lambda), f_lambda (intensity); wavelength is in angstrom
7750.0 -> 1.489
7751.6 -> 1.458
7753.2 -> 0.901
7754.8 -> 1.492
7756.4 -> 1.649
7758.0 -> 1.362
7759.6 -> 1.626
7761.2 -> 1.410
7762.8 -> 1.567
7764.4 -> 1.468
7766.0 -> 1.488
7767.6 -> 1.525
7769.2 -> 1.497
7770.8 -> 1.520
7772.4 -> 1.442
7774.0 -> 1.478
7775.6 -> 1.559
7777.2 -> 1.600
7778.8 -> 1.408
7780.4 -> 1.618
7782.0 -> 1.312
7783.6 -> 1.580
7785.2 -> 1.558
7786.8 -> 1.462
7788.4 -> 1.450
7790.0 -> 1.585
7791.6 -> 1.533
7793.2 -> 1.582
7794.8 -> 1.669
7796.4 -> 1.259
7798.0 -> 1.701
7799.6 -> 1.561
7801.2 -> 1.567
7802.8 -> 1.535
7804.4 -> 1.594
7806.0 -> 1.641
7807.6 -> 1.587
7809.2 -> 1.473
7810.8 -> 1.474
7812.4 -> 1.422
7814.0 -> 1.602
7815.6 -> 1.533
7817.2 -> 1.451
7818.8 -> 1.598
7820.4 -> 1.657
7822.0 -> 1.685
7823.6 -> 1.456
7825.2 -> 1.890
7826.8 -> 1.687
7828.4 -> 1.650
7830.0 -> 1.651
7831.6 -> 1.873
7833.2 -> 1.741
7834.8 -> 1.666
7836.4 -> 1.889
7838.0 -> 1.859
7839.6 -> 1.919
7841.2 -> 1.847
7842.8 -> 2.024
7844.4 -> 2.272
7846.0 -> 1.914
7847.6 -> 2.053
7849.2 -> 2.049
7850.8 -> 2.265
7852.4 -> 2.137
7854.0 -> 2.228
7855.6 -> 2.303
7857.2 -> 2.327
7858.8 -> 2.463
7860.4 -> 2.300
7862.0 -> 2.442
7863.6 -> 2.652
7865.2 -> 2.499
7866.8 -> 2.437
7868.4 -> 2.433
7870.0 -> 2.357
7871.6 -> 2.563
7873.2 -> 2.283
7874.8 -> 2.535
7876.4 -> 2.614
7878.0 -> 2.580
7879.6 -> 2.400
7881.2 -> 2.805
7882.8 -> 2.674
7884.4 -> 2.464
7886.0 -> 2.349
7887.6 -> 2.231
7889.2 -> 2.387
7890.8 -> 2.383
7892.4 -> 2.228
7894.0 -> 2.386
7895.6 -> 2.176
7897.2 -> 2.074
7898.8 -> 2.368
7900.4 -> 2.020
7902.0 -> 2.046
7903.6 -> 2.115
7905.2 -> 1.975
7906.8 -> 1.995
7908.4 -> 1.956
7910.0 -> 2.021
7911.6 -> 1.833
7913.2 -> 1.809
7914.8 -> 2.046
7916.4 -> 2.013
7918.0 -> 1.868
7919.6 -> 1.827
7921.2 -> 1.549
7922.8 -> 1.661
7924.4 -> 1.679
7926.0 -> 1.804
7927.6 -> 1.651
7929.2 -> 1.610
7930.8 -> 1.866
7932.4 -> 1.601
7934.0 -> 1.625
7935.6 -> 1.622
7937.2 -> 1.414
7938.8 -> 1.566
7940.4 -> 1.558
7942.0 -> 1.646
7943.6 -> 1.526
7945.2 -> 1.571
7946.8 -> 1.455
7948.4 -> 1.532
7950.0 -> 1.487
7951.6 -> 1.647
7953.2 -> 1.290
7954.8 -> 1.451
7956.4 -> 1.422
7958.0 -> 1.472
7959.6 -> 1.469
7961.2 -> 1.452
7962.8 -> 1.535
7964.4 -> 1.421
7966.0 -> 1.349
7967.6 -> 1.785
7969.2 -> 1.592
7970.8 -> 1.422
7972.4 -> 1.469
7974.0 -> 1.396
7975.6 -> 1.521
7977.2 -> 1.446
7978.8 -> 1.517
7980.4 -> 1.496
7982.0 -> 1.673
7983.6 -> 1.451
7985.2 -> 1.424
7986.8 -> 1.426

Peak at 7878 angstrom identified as Mg II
